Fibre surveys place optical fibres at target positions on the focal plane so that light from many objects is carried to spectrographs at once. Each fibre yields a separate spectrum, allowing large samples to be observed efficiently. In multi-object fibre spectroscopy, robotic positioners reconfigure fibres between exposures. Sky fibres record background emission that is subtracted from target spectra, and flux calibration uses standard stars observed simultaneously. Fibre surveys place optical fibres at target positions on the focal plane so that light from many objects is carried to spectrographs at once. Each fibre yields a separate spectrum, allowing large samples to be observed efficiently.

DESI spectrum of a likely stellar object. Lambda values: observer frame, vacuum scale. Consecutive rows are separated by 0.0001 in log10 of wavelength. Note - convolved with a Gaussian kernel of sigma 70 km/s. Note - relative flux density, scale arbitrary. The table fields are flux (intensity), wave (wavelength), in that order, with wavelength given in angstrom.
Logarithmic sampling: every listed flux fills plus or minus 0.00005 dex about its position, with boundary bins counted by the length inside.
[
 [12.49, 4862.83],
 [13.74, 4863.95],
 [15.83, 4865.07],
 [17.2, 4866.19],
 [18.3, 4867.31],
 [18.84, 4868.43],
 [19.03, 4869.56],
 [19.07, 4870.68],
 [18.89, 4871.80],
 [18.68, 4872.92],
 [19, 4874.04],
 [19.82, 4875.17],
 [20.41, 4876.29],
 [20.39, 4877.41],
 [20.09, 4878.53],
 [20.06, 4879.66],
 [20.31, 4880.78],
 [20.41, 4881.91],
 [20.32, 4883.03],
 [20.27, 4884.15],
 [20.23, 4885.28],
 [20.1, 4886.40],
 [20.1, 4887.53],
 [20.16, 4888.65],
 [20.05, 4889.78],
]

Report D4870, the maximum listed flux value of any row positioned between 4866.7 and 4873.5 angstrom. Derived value 19.07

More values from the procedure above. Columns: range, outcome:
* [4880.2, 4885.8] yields 20.41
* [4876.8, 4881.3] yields 20.39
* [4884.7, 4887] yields 20.23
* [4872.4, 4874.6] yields 19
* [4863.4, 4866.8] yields 17.2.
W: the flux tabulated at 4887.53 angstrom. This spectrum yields 20.1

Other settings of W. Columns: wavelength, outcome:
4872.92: 18.68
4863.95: 13.74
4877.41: 20.39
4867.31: 18.3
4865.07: 15.83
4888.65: 20.16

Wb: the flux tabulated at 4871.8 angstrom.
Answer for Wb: 18.89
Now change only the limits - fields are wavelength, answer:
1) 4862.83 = 12.49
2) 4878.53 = 20.09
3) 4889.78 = 20.05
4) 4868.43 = 18.84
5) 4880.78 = 20.31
